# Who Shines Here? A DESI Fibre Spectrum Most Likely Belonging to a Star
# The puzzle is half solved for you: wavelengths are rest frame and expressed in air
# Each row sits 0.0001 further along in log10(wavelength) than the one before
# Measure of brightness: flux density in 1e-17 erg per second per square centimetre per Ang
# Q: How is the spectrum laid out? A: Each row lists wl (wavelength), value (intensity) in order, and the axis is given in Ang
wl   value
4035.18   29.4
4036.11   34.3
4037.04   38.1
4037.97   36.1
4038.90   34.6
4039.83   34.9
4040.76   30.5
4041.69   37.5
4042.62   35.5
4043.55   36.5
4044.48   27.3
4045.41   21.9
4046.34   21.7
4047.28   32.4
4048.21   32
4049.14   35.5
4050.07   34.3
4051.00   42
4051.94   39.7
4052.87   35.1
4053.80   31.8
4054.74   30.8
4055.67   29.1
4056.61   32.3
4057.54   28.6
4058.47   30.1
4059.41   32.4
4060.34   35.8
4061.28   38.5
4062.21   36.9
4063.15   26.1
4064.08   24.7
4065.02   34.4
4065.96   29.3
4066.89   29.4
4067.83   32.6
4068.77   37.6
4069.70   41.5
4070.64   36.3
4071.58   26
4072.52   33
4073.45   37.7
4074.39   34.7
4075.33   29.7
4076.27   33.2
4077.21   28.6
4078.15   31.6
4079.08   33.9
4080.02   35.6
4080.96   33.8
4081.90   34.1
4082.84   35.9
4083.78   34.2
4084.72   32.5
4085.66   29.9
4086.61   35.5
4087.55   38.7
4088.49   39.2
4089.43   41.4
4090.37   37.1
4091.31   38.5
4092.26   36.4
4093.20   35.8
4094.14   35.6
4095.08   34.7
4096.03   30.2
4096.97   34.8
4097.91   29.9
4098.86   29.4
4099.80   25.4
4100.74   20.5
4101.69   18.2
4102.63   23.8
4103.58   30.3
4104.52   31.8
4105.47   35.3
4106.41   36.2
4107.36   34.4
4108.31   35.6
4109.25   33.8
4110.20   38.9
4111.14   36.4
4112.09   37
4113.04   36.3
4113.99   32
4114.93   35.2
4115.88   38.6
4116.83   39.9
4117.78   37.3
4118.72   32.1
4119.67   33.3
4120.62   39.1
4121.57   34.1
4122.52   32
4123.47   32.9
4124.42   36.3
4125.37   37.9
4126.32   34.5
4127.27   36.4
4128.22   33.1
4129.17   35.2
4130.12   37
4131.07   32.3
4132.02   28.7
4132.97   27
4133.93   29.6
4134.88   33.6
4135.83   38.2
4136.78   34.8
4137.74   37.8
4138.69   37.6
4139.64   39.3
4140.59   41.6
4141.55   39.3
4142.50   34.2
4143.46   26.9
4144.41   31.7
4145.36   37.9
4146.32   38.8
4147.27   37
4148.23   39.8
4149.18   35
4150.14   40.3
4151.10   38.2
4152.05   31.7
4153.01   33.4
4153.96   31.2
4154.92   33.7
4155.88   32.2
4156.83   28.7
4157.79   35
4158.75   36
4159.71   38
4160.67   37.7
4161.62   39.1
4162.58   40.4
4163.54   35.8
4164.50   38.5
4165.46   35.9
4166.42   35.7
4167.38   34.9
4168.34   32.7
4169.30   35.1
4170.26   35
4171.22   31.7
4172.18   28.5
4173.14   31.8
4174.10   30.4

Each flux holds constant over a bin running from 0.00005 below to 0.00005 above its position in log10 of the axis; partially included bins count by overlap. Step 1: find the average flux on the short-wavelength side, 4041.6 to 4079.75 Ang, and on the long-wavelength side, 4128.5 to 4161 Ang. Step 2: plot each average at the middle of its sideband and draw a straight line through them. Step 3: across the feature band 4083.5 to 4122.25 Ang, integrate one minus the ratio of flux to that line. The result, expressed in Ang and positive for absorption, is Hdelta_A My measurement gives -0.1 Ang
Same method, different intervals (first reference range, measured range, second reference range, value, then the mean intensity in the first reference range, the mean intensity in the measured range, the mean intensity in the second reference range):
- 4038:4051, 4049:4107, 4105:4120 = 1.75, 32.4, 33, 35.8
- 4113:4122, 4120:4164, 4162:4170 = 0.87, 35.8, 35.2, 36.1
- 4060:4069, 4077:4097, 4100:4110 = -2.52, 32.3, 35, 30.1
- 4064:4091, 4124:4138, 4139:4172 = 0.40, 34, 34.1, 35.6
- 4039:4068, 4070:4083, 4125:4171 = -0.07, 32.3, 33.2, 35.3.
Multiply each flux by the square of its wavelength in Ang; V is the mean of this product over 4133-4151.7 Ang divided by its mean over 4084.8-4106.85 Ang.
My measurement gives 1.14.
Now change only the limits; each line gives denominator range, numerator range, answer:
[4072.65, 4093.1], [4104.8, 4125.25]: 1.04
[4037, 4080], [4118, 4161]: 1.11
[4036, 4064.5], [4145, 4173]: 1.14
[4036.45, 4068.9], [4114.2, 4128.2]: 1.12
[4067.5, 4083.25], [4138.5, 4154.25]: 1.10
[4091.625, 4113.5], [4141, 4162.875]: 1.13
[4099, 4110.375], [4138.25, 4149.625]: 1.24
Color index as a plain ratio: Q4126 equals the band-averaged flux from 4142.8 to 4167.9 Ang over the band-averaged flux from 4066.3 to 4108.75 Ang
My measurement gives 1.1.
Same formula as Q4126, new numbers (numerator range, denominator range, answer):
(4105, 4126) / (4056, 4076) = 1.09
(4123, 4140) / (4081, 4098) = 0.98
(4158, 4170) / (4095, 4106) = 1.28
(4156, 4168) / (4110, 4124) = 1.01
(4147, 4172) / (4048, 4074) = 1.06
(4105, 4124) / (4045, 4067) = 1.11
